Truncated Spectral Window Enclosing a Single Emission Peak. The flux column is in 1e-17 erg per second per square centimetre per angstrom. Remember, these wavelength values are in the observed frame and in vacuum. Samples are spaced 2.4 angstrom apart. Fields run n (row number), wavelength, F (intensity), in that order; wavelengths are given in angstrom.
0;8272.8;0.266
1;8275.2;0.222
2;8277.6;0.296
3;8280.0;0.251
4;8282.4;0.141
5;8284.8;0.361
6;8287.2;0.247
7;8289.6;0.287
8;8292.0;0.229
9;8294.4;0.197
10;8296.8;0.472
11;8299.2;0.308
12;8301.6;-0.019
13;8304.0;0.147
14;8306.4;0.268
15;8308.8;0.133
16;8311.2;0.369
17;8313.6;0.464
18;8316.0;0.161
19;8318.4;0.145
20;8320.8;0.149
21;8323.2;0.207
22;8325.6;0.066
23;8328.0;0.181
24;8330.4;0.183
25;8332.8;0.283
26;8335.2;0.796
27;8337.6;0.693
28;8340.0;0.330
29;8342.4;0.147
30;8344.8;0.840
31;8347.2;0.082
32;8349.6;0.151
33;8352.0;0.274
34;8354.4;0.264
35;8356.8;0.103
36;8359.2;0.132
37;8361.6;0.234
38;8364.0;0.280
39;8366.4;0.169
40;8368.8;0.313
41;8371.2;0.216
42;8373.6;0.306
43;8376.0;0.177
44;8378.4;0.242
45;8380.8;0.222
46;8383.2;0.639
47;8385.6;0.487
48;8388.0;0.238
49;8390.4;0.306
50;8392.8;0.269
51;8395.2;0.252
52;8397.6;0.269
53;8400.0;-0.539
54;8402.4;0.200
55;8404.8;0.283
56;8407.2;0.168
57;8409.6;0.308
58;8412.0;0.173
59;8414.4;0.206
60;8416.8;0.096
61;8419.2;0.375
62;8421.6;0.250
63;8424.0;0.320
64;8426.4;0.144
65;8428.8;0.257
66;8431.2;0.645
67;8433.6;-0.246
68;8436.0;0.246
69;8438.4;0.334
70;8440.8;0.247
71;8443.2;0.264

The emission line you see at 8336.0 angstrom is Hgamma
